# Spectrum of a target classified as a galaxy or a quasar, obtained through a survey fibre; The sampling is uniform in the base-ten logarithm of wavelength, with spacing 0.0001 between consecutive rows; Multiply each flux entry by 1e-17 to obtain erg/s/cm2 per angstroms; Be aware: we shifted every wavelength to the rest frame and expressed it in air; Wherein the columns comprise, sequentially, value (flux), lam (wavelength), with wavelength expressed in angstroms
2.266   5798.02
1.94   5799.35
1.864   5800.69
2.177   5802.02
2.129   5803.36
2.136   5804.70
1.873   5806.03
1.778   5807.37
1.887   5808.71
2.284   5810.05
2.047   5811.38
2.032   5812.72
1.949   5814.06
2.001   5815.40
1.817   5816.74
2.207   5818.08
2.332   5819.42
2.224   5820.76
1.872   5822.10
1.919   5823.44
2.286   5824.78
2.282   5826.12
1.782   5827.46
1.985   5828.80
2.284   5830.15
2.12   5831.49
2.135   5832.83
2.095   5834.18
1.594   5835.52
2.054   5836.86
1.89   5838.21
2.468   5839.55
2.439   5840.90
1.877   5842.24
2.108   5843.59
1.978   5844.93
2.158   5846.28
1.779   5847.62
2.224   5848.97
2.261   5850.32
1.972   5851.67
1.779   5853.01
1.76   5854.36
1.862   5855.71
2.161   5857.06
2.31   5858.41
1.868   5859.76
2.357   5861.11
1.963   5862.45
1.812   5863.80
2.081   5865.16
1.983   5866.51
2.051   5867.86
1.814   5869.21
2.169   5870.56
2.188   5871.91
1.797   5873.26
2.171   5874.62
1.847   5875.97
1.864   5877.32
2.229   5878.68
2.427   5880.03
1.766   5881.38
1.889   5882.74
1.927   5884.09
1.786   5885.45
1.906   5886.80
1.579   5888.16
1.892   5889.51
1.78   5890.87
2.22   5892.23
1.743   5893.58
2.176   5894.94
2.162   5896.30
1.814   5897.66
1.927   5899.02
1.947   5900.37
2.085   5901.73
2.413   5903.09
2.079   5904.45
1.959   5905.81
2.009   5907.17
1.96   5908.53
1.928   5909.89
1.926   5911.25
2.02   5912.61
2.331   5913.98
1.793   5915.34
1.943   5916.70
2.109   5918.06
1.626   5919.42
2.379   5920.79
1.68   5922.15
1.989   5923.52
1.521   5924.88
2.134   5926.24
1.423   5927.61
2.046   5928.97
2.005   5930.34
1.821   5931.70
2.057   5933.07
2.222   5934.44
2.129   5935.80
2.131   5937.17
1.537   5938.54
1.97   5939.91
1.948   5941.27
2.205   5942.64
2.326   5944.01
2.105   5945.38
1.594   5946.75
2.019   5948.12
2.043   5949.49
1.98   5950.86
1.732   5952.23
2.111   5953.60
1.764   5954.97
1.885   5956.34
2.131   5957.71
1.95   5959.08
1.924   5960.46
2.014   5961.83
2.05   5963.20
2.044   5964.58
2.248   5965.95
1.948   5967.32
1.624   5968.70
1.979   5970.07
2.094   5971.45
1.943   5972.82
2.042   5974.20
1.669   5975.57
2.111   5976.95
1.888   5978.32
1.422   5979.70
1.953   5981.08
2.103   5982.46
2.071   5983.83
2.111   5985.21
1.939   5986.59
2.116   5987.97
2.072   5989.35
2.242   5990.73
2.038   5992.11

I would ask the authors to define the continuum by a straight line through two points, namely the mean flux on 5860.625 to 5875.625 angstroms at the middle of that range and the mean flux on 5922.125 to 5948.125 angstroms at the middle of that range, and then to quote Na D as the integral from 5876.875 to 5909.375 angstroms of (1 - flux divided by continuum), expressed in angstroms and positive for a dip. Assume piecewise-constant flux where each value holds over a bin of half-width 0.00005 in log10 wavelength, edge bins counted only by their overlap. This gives 0.3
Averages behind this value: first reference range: 2.03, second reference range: 1.95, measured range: 1.98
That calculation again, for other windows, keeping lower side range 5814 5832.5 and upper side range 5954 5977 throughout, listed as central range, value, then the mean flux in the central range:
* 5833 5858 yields 0.39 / 2.03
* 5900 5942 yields 0.60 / 1.97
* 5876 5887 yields 0.34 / 1.97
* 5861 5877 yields 0.31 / 2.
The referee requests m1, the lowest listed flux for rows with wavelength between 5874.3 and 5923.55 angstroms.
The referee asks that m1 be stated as 1.579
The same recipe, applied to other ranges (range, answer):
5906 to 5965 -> 1.423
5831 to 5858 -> 1.594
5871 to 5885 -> 1.766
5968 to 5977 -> 1.624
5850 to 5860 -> 1.76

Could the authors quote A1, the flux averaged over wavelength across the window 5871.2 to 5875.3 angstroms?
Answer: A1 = 2.05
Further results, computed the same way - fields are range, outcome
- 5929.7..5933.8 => 1.96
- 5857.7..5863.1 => 2.13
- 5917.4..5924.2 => 1.95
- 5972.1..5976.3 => 1.89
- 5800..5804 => 2.05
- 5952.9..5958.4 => 1.97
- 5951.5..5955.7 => 1.87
